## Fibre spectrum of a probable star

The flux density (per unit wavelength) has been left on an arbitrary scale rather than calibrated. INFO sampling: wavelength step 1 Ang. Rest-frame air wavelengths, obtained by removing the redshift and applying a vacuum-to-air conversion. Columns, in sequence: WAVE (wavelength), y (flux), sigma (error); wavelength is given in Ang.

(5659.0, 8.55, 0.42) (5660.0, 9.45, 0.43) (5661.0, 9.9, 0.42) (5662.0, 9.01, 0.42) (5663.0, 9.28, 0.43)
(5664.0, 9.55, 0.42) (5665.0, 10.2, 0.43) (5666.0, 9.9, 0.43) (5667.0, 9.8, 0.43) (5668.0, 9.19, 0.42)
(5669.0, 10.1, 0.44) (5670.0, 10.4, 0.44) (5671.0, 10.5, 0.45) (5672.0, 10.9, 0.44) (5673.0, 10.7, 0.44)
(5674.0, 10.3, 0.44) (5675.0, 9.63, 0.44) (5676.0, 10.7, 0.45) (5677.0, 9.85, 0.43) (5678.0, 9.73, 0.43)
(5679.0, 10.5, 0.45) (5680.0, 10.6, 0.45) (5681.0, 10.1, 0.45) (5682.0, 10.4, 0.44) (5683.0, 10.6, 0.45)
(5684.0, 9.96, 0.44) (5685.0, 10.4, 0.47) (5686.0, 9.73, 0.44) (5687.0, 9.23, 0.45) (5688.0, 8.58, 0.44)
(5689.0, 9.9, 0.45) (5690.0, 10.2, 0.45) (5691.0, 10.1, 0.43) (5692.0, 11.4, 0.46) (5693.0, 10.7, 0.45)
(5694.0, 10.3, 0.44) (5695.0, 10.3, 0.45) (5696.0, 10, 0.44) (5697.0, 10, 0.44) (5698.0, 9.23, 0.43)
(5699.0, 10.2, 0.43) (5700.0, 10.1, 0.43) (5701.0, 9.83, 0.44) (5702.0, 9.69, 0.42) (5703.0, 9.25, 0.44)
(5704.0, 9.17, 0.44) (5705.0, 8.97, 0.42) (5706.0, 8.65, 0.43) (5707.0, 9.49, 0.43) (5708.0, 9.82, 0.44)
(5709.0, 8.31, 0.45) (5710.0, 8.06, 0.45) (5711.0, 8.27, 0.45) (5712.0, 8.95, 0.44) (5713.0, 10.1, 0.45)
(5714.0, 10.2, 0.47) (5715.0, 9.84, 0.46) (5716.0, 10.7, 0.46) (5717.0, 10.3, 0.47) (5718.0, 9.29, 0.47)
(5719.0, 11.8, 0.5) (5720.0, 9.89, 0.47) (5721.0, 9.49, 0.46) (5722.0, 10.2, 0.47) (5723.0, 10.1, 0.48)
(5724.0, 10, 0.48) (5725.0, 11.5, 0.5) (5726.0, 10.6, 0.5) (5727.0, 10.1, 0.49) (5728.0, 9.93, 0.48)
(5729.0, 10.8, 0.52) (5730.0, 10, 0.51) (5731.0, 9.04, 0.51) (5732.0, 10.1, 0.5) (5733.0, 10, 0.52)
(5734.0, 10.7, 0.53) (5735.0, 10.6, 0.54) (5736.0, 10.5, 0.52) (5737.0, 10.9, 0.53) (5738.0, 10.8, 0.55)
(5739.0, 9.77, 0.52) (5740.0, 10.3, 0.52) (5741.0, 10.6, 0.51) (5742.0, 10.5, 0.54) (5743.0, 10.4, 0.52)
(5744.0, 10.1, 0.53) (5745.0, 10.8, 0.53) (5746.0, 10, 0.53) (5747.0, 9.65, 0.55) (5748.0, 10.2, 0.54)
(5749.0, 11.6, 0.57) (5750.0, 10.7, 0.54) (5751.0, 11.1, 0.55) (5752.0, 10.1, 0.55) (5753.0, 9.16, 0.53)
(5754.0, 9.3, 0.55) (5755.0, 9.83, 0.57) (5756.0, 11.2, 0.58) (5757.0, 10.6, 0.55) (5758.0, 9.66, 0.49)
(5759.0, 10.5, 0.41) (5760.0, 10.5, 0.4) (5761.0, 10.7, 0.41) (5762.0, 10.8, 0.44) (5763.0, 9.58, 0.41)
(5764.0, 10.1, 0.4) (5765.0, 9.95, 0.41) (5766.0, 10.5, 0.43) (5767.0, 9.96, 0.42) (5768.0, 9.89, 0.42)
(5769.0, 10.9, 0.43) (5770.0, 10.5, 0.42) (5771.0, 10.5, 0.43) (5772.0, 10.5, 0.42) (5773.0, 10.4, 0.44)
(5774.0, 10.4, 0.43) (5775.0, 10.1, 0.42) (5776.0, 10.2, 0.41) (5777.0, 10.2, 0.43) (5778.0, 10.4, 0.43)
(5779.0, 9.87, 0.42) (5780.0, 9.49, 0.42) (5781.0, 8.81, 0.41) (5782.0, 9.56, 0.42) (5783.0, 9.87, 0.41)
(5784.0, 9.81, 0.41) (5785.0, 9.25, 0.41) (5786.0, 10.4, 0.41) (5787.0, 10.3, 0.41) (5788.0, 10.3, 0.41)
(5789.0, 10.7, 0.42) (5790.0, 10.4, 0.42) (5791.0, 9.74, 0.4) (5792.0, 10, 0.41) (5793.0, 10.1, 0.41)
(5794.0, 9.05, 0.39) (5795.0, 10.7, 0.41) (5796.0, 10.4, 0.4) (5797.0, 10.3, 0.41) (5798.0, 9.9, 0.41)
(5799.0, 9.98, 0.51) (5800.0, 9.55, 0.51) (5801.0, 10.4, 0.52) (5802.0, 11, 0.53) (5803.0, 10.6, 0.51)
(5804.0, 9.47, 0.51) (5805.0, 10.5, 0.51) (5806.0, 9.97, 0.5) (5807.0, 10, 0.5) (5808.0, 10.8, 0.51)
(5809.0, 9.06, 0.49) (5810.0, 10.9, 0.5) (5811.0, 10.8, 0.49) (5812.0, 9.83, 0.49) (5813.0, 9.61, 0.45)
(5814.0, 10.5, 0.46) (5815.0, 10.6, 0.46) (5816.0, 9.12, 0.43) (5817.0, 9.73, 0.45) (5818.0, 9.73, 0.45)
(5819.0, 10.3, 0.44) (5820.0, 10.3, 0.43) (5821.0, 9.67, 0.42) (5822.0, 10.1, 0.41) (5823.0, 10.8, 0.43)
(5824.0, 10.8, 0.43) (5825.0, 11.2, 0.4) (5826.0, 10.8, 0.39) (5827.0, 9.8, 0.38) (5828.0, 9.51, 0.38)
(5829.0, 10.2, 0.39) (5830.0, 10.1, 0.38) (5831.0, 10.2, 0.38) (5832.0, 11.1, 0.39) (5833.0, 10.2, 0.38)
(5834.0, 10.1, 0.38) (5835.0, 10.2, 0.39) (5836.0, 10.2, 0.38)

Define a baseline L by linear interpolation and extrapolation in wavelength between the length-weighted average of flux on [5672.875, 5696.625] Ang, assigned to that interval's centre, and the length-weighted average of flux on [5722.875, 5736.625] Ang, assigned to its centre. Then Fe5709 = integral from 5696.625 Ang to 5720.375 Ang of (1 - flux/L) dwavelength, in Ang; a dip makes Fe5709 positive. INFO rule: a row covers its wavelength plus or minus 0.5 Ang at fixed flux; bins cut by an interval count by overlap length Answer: 1.5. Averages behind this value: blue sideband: 10.2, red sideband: 10.3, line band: 9.58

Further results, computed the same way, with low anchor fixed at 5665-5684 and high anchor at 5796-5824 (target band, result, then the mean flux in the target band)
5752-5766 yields 0.0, 10.2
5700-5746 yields 1.0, 9.97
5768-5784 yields 0.1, 10.1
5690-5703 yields 0.1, 10.1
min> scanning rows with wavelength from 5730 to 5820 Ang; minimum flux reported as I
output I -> 8.81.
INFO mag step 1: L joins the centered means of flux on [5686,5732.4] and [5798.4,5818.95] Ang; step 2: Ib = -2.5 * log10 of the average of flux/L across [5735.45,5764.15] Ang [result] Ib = -0.04 mag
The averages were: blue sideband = 9.84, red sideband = 10.1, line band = 10.3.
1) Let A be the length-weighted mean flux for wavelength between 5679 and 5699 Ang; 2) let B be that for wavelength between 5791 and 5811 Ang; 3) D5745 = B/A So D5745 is 1.0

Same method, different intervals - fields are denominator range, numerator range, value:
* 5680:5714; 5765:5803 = 1.04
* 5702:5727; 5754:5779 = 1.06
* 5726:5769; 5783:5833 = 0.99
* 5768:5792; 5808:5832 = 1.01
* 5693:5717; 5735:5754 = 1.08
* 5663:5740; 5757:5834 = 1.02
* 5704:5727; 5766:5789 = 1.04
